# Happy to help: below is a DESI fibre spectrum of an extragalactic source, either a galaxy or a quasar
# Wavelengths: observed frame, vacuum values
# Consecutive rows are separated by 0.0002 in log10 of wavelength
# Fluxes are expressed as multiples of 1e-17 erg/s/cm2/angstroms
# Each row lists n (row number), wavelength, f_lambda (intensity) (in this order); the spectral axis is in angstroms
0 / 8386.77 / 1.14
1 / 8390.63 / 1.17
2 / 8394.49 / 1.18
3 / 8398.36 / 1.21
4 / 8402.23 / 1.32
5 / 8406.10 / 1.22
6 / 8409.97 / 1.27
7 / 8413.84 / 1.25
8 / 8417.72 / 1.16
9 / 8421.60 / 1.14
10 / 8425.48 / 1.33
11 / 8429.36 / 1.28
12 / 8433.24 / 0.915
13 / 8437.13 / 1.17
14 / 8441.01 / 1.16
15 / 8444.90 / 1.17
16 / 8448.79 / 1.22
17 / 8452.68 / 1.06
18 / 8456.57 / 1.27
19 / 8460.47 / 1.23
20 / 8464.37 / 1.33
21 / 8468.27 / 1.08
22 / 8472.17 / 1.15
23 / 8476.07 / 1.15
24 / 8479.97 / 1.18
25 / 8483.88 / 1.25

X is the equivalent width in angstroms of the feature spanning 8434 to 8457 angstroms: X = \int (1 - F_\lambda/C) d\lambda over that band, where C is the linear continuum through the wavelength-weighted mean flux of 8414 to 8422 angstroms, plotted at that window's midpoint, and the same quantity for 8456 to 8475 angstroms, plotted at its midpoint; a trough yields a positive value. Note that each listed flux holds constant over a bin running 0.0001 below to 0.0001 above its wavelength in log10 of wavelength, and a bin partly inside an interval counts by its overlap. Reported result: 0.7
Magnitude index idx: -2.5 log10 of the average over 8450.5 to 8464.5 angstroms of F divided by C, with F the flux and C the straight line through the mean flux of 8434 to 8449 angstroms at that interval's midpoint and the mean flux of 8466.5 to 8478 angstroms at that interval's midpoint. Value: -0.06 mag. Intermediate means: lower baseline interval 1.15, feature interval 1.21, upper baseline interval 1.13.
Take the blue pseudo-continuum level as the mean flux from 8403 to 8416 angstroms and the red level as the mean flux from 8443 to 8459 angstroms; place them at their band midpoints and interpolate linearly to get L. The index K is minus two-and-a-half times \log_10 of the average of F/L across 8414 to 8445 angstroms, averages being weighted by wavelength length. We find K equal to 0.044 mag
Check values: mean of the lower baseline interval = 1.25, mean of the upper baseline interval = 1.18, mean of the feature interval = 1.17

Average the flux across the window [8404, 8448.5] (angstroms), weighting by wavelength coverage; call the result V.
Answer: 1.19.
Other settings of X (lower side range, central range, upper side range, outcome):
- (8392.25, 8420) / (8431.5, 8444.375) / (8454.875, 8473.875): 1.3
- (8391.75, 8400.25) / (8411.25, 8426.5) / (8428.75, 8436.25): -1.3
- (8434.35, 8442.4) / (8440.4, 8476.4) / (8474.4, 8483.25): -0.8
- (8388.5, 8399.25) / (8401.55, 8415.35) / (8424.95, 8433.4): -0.8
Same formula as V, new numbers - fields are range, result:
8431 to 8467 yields 1.17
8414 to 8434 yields 1.19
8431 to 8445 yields 1.1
